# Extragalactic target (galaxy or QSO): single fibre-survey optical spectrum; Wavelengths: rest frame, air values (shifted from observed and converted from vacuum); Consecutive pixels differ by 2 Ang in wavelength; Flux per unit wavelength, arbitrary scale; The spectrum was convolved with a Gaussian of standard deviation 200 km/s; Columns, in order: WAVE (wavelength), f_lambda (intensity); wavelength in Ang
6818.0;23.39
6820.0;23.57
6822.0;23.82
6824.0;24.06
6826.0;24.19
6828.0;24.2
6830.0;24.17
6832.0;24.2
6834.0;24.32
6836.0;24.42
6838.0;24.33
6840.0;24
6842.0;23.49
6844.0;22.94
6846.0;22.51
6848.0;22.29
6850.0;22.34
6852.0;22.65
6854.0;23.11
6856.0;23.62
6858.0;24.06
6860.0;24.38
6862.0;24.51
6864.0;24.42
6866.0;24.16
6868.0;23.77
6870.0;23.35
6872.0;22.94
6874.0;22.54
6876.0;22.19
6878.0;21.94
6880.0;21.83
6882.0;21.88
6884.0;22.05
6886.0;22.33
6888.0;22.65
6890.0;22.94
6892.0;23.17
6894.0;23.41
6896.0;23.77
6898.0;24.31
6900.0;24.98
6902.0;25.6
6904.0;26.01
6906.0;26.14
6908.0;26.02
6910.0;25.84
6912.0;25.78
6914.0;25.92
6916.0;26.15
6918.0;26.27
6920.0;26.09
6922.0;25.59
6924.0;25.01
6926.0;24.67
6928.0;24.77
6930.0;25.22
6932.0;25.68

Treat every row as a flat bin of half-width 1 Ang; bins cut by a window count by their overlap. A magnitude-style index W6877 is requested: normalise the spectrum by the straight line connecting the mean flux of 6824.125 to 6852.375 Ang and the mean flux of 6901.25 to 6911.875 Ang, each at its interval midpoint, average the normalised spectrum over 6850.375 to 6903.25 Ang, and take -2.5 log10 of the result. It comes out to 0.071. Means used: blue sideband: 23.6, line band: 23.3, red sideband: 25.9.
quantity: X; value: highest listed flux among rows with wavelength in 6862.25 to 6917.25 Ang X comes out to 26.15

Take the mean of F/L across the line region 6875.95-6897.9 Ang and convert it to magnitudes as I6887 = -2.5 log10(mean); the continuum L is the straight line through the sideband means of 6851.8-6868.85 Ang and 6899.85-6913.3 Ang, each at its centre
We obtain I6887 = 0.108 mag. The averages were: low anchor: 23.9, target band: 22.6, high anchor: 25.8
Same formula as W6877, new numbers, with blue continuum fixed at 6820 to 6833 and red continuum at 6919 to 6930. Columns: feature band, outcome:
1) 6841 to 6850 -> 0.071 mag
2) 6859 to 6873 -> 0.027 mag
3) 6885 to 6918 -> 0.010 mag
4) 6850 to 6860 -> 0.047 mag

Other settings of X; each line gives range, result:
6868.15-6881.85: 23.35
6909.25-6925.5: 26.27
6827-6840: 24.42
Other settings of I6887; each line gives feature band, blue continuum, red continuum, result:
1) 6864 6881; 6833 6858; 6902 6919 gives 0.069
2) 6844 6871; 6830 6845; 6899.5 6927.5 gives 0.044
